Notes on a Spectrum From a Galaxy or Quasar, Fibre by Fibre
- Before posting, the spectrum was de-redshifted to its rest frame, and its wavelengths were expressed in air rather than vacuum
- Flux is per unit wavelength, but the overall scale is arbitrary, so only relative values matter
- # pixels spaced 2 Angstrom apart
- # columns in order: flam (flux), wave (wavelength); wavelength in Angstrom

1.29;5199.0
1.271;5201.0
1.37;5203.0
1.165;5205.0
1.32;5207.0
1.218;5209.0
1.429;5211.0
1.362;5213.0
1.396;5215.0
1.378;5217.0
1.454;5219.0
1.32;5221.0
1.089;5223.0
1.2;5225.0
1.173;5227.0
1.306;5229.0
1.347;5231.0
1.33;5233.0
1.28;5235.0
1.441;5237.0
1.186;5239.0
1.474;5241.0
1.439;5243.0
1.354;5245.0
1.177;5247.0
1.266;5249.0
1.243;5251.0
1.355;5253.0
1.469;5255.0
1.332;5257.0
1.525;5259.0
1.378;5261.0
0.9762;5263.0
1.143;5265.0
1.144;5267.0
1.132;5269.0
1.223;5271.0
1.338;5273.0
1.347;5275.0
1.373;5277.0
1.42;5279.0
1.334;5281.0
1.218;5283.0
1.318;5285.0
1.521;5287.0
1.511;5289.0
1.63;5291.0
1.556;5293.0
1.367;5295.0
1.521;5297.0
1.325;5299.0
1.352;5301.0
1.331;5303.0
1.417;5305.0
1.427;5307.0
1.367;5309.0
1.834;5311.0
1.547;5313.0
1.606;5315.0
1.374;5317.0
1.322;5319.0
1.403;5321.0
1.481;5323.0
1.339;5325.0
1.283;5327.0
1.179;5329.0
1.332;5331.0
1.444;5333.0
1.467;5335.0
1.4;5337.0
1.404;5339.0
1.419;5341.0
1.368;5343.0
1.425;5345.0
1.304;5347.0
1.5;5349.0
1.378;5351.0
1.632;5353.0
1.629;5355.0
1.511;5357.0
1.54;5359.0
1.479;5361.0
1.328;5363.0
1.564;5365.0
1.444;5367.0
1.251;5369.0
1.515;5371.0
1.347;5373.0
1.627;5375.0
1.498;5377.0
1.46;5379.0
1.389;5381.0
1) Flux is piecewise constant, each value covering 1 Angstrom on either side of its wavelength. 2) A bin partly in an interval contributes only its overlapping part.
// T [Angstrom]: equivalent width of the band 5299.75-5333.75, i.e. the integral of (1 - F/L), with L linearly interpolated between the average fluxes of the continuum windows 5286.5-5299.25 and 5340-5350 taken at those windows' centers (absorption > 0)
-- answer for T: 1.0 Angstrom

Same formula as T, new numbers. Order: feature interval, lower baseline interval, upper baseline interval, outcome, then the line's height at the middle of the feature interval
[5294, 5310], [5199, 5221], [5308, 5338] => 0.2 Angstrom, 1.41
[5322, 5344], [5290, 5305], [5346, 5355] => 1.3 Angstrom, 1.46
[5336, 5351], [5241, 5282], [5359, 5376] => 0.2 Angstrom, 1.42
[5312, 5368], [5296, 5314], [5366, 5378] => 0.8 Angstrom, 1.45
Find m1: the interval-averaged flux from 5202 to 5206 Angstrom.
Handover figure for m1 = 1.27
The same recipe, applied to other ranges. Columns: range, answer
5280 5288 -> 1.35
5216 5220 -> 1.42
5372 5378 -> 1.49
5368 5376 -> 1.43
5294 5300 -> 1.4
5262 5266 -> 1.06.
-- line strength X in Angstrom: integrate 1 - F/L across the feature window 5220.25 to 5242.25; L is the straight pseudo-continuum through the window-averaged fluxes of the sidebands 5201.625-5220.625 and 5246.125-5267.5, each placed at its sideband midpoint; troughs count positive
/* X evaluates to 0.42 Angstrom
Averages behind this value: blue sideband 1.34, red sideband 1.28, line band 1.29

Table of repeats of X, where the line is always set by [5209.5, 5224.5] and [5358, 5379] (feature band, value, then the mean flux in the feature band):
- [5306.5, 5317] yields -0.97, 1.54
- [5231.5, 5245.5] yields -0.03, 1.36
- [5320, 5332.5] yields 0.74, 1.34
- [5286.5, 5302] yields -0.80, 1.47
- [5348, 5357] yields -0.53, 1.53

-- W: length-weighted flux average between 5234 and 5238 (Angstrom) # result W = 1.36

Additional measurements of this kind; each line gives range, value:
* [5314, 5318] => 1.49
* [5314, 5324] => 1.44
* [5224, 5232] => 1.26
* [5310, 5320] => 1.54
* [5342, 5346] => 1.4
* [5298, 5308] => 1.37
